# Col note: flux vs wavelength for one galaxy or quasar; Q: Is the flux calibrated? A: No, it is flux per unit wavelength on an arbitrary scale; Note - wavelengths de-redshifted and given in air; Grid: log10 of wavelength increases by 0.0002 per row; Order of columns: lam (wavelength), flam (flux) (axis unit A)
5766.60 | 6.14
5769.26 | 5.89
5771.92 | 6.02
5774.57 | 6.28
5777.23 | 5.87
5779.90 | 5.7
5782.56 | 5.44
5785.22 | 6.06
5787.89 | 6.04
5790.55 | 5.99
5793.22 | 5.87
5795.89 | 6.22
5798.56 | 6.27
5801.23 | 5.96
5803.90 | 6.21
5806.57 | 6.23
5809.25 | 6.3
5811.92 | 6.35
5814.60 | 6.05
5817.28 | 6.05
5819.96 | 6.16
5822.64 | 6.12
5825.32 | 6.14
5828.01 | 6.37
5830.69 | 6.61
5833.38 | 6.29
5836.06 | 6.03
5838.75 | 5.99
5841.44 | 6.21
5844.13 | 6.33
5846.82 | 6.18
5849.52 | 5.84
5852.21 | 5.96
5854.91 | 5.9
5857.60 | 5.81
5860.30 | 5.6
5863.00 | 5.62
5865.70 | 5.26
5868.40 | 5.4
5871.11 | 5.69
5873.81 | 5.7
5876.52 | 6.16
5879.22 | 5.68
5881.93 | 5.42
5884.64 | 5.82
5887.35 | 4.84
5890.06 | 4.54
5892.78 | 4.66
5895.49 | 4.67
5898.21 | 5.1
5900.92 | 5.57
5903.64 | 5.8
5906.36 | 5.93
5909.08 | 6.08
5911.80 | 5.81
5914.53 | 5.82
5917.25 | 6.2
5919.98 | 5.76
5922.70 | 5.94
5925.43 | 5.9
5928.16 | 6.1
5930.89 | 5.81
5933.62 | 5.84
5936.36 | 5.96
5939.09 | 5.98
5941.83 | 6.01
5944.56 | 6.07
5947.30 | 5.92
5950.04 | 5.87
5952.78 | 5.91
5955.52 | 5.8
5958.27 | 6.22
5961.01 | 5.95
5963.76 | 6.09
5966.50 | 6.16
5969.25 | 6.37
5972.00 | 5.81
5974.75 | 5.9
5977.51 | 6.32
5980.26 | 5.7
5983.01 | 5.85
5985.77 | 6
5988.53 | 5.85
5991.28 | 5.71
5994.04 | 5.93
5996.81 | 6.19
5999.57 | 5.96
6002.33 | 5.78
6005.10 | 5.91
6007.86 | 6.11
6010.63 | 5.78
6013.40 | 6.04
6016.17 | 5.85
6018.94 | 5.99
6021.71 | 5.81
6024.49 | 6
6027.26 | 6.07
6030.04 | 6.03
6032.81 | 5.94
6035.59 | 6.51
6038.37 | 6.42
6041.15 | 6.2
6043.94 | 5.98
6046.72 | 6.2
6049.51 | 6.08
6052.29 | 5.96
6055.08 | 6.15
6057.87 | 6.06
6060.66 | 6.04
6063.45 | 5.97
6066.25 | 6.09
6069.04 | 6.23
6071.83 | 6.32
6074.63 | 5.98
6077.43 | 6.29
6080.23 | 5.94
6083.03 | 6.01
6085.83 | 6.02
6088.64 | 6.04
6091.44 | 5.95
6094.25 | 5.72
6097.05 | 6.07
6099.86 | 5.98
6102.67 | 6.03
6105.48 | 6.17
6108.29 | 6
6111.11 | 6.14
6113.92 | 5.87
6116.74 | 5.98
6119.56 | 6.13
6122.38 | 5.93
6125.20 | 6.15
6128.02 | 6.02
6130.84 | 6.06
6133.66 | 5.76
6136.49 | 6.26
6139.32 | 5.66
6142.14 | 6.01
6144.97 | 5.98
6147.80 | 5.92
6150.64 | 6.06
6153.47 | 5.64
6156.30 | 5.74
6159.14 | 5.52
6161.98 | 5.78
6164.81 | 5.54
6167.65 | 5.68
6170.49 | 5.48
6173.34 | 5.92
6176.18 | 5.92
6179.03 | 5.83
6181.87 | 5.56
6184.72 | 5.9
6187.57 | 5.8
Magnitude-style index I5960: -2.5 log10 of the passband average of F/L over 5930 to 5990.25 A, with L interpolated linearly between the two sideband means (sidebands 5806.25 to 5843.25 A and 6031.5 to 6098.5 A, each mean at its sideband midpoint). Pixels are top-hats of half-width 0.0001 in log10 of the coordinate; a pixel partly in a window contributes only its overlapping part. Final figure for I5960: 0.03 mag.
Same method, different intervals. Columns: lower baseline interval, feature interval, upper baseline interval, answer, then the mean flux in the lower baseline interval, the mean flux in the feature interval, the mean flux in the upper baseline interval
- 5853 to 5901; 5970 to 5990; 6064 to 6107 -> -0.04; 5.42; 5.93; 6.05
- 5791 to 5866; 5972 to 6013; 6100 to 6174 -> 0.01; 6.08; 5.93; 5.9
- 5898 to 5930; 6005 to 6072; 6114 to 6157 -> -0.03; 5.86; 6.07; 5.95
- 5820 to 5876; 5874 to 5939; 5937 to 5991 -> 0.06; 5.96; 5.64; 5.98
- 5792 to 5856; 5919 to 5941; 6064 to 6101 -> 0.03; 6.15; 5.92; 6.05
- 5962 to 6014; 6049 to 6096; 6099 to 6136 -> -0.01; 5.97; 6.05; 6.02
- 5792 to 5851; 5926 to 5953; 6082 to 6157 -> 0.03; 6.17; 5.95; 5.98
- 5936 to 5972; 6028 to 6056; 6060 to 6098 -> -0.02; 6.02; 6.15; 6.05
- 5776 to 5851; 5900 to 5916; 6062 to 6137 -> 0.04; 6.1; 5.84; 6.04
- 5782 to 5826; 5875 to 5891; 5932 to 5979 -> 0.12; 6.1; 5.44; 6.01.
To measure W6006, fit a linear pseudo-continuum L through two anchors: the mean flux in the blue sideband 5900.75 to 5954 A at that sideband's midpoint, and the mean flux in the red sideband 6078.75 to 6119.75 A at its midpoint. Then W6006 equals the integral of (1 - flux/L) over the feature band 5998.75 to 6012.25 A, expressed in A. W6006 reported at 0.1 A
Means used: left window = 5.92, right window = 6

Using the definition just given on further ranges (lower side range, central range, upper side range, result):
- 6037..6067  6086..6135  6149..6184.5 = -0.7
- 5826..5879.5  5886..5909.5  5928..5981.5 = 3.0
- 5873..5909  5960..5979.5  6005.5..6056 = -1.0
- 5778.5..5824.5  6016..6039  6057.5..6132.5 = -0.1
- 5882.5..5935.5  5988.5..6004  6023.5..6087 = 0.0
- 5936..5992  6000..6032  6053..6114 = 0.4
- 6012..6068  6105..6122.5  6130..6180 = -0.4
